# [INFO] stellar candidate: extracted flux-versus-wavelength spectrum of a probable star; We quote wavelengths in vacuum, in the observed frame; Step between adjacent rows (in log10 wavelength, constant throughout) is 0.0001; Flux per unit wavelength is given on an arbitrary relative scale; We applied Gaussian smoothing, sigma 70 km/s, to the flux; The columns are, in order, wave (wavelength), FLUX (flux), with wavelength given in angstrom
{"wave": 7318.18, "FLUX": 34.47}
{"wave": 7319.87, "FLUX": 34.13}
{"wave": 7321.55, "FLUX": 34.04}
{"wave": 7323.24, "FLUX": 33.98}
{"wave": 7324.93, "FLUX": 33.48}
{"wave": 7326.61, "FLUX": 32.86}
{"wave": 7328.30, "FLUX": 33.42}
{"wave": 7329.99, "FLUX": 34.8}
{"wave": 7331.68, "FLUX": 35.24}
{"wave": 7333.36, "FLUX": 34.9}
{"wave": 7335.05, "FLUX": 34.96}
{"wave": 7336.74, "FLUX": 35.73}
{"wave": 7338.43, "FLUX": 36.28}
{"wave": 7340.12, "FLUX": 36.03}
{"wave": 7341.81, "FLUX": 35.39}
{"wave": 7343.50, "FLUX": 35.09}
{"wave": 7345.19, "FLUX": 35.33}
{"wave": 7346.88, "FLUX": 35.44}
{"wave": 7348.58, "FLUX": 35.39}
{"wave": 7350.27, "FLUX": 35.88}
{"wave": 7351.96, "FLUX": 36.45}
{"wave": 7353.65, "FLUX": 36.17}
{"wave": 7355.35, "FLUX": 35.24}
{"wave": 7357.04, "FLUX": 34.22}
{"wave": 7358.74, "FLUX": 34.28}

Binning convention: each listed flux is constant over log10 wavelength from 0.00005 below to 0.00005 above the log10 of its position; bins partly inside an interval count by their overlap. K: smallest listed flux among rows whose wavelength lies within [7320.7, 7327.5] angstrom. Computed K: 32.86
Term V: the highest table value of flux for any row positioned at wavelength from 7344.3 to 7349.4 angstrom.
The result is 35.44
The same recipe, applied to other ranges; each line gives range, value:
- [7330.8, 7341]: 36.28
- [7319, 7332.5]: 35.24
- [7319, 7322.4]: 34.13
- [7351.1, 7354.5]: 36.45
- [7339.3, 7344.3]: 36.03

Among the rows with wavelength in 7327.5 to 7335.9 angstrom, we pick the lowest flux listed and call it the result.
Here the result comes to 33.42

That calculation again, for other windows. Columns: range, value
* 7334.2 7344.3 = 34.96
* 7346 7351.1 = 35.39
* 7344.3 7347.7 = 35.33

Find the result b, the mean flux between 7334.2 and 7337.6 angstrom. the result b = 35.3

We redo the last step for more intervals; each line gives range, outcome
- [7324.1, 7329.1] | 33.3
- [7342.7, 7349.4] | 35.3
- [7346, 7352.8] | 35.8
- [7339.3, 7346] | 35.5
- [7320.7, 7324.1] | 34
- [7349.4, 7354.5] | 36.2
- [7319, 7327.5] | 33.7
